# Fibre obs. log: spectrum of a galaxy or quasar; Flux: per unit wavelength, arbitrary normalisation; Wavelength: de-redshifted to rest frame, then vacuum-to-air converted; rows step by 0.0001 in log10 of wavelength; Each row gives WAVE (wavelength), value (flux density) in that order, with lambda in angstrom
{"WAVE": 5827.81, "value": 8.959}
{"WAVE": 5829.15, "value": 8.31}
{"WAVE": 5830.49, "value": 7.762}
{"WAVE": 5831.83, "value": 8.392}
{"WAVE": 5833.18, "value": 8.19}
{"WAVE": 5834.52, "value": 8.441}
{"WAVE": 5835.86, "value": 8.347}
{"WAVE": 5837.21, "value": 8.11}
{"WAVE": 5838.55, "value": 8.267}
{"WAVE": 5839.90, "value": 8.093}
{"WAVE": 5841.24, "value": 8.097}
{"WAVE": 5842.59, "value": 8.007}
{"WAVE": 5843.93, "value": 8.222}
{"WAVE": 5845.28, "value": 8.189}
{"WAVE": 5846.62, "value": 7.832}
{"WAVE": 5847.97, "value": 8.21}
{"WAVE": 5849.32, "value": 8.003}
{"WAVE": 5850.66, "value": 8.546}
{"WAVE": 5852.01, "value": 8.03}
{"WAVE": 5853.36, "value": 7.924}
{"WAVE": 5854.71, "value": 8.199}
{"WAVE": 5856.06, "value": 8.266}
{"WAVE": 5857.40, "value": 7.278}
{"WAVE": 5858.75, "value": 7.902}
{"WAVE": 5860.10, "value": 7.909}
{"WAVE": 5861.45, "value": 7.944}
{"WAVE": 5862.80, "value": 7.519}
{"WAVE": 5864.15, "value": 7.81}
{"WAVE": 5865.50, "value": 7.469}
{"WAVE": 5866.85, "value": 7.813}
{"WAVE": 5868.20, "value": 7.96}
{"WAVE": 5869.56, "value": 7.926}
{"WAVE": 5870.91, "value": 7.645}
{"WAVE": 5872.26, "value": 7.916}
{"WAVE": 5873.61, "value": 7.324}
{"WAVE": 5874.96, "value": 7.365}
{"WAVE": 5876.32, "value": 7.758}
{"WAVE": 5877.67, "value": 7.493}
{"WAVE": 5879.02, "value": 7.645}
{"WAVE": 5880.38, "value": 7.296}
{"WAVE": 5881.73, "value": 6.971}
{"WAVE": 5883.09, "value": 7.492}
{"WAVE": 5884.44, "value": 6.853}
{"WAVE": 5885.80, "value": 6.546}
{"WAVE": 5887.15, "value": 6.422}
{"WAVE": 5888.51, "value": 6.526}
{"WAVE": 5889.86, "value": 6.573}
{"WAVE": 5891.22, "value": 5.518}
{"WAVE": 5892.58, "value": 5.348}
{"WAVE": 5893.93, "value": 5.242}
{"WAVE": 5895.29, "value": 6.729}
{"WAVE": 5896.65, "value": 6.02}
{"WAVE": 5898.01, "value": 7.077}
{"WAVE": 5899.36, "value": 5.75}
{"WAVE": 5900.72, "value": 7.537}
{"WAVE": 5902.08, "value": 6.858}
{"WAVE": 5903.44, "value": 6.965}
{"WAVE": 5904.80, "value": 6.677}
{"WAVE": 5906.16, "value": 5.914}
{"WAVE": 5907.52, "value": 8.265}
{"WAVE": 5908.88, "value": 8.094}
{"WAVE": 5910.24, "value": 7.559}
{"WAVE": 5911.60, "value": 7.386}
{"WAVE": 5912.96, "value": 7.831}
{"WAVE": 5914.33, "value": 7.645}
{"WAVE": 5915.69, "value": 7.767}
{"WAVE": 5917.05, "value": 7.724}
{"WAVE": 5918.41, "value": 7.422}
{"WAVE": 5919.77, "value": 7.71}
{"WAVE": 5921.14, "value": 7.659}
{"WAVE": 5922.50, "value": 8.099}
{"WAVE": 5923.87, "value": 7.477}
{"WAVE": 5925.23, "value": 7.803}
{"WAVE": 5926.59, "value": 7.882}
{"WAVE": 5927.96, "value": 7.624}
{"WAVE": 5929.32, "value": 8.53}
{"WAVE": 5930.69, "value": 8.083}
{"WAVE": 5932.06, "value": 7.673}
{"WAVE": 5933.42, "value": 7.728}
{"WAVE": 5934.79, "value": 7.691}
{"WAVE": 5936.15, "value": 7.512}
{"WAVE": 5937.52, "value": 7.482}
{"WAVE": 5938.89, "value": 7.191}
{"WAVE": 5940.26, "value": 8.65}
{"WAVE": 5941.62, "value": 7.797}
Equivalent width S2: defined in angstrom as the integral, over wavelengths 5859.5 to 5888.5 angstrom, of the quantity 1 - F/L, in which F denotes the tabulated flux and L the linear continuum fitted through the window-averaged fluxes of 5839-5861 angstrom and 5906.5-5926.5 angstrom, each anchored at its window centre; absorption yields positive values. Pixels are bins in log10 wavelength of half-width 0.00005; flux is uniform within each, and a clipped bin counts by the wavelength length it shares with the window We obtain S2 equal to 1.7 angstrom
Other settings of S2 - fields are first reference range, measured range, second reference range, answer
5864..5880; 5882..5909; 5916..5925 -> 3.8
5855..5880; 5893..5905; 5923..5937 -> 1.9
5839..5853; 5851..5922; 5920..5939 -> 5.9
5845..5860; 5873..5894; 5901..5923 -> 2.5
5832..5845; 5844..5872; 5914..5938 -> 0.6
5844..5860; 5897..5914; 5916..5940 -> 1.5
